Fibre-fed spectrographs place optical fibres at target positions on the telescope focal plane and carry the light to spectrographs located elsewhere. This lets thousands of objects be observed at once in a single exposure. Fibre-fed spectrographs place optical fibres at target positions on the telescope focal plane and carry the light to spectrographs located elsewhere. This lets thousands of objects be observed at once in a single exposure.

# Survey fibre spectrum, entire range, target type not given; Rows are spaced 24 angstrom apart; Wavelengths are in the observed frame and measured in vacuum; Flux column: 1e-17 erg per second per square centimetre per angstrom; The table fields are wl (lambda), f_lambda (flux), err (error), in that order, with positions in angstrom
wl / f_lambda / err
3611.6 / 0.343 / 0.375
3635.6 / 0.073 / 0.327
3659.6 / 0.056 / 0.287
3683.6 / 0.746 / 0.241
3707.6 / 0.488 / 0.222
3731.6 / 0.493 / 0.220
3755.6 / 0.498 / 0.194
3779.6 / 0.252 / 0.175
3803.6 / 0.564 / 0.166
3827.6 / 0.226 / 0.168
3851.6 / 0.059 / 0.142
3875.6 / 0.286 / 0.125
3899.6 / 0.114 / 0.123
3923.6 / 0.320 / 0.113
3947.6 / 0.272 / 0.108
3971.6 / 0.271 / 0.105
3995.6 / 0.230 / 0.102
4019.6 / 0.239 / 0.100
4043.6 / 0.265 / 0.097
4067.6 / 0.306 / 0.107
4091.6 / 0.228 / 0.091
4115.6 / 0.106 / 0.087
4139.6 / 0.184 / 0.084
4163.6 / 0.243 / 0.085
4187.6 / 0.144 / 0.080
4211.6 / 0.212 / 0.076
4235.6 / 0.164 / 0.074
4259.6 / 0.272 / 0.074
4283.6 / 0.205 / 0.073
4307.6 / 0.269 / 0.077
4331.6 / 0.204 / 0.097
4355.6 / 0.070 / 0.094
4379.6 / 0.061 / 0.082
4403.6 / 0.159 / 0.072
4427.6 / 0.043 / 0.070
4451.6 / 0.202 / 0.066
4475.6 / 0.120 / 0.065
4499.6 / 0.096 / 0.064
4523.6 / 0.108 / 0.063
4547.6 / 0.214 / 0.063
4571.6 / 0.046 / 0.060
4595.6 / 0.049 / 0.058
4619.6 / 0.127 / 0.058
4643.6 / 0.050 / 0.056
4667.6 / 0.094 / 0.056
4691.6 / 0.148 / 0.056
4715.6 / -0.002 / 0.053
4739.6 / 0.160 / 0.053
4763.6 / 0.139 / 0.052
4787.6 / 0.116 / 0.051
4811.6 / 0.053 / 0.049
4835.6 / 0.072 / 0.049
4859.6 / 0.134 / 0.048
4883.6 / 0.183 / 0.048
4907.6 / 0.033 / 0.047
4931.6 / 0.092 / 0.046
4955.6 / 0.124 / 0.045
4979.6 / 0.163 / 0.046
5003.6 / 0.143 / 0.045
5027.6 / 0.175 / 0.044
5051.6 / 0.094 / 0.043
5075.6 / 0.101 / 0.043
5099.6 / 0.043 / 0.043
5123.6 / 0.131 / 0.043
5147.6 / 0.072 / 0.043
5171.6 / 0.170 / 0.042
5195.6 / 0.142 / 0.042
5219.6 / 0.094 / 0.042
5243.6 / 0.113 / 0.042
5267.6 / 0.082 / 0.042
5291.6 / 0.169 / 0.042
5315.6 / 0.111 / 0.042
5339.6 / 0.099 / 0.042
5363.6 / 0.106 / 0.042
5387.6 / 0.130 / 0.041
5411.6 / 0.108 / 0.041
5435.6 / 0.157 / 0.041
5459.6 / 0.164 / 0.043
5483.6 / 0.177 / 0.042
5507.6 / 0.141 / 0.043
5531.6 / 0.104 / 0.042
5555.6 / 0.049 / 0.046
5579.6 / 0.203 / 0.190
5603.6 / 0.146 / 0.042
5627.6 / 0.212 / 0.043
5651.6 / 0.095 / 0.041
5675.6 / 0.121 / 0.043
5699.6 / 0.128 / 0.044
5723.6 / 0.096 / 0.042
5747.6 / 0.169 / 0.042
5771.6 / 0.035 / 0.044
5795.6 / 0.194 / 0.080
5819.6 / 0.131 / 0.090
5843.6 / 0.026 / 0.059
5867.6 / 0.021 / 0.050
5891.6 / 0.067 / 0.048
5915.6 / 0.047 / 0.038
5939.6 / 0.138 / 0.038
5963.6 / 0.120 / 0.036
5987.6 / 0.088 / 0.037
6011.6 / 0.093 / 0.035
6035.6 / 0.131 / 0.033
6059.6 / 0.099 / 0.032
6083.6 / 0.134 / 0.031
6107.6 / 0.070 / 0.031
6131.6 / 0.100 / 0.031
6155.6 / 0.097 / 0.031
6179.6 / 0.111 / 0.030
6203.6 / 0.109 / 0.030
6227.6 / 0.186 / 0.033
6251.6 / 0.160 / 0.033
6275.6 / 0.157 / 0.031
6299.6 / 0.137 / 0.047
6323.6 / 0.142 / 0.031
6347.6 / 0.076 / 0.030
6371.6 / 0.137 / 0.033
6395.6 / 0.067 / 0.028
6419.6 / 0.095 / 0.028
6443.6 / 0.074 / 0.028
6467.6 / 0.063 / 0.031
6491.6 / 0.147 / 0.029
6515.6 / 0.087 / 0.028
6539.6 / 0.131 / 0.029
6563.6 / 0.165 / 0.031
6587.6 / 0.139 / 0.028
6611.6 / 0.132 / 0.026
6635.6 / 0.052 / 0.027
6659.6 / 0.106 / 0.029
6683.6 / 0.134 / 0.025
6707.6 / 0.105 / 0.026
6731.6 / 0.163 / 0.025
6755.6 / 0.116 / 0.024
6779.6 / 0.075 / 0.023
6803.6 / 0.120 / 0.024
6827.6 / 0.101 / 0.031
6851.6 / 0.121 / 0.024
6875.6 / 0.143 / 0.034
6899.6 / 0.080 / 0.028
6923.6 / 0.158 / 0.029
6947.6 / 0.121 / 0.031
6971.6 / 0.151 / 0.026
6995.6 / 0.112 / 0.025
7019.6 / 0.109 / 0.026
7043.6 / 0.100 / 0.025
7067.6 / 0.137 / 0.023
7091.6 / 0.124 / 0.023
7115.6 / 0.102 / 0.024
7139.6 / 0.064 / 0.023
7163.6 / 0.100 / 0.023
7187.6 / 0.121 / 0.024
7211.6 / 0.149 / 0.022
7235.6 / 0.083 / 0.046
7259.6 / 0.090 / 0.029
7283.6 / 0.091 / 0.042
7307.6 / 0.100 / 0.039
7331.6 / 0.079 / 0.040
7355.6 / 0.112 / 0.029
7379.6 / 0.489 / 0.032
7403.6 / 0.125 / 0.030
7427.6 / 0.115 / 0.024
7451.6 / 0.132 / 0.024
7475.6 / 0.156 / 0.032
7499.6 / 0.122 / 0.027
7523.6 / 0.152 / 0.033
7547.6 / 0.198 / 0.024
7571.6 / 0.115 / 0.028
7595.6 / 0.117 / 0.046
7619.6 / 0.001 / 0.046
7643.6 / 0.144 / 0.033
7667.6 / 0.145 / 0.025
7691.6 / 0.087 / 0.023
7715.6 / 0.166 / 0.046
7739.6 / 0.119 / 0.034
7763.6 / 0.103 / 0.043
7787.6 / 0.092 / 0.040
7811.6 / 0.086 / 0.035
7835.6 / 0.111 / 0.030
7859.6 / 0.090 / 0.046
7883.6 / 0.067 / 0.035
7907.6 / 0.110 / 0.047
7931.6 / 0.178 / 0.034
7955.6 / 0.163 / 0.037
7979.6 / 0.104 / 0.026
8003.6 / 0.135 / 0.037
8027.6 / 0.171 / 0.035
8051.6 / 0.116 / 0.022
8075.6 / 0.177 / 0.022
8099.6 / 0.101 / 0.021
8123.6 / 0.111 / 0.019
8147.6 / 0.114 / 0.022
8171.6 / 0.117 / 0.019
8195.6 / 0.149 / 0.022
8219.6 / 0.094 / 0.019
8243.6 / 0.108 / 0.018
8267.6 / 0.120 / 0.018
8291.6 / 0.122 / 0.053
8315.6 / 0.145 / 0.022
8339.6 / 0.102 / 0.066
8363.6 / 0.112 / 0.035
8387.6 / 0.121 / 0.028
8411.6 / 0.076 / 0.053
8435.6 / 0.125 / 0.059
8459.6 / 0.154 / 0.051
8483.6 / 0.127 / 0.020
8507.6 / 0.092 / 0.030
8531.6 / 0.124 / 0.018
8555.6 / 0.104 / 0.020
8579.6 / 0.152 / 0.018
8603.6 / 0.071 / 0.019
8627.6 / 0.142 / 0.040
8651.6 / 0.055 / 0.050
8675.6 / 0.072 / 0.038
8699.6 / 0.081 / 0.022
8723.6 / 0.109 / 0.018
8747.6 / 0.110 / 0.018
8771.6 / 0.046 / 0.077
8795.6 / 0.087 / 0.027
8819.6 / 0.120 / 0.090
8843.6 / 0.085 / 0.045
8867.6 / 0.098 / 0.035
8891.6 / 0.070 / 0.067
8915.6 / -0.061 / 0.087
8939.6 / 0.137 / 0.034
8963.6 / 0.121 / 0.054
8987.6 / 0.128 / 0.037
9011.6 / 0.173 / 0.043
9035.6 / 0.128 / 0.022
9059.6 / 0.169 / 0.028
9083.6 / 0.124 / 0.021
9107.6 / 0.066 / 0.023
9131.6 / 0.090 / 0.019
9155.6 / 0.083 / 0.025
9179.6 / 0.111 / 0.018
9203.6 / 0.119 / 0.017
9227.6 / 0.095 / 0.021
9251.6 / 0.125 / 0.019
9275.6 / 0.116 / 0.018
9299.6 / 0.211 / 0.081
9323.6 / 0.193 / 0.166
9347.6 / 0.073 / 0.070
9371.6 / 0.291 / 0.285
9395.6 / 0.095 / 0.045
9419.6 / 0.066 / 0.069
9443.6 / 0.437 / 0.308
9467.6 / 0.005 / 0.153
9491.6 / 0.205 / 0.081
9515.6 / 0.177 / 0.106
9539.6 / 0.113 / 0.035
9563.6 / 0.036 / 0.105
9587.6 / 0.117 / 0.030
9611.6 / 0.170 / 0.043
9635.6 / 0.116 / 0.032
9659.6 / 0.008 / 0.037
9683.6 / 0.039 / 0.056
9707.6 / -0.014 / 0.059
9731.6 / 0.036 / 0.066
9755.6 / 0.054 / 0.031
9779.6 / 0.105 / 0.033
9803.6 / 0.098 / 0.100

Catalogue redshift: 0.98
